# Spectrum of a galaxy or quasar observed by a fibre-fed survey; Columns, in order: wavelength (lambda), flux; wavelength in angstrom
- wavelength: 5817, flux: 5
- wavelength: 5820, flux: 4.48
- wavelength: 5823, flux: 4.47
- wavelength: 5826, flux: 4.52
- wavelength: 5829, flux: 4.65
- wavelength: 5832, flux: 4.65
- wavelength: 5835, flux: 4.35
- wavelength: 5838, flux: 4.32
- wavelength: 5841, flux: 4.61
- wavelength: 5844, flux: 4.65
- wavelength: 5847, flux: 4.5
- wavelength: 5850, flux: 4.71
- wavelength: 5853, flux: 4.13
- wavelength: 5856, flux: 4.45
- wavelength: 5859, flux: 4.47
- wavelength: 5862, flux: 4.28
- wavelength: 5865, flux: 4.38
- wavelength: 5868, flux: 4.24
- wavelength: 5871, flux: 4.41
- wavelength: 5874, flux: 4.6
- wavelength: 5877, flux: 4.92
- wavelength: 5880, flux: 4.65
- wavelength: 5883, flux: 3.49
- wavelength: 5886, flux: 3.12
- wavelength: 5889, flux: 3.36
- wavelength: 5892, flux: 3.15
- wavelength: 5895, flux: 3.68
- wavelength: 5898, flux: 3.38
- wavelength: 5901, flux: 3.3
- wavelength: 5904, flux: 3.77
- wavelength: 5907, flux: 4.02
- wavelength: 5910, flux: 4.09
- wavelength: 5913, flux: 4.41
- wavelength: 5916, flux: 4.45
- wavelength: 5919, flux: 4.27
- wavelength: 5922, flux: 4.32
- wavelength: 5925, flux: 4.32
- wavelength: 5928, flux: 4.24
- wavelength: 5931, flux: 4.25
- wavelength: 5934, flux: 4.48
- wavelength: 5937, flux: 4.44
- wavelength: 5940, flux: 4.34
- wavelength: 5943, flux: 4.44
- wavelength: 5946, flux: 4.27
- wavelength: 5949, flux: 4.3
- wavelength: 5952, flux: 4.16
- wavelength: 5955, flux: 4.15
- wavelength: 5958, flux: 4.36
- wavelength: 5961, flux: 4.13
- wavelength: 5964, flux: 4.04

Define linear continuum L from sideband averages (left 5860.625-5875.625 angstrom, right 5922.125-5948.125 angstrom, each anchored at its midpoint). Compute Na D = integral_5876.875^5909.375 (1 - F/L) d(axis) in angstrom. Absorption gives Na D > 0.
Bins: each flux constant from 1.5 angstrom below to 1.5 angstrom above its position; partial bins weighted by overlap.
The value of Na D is 5.2 angstrom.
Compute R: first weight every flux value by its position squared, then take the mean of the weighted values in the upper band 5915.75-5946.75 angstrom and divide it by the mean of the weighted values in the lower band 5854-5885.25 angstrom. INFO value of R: 1.0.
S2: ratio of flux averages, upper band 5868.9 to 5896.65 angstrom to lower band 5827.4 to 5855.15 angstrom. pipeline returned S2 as 0.87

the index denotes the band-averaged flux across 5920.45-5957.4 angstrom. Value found 4.31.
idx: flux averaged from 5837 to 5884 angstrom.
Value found 4.44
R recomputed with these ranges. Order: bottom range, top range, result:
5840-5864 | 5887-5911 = 0.81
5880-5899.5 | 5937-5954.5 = 1.27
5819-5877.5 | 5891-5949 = 0.94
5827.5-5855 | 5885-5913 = 0.81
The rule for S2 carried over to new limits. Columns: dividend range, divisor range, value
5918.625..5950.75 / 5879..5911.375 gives 1.20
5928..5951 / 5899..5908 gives 1.19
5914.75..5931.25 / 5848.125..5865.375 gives 0.98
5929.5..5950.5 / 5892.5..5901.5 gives 1.27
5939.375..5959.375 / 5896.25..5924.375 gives 1.07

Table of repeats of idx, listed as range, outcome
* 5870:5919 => 3.93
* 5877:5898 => 3.66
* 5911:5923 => 4.35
